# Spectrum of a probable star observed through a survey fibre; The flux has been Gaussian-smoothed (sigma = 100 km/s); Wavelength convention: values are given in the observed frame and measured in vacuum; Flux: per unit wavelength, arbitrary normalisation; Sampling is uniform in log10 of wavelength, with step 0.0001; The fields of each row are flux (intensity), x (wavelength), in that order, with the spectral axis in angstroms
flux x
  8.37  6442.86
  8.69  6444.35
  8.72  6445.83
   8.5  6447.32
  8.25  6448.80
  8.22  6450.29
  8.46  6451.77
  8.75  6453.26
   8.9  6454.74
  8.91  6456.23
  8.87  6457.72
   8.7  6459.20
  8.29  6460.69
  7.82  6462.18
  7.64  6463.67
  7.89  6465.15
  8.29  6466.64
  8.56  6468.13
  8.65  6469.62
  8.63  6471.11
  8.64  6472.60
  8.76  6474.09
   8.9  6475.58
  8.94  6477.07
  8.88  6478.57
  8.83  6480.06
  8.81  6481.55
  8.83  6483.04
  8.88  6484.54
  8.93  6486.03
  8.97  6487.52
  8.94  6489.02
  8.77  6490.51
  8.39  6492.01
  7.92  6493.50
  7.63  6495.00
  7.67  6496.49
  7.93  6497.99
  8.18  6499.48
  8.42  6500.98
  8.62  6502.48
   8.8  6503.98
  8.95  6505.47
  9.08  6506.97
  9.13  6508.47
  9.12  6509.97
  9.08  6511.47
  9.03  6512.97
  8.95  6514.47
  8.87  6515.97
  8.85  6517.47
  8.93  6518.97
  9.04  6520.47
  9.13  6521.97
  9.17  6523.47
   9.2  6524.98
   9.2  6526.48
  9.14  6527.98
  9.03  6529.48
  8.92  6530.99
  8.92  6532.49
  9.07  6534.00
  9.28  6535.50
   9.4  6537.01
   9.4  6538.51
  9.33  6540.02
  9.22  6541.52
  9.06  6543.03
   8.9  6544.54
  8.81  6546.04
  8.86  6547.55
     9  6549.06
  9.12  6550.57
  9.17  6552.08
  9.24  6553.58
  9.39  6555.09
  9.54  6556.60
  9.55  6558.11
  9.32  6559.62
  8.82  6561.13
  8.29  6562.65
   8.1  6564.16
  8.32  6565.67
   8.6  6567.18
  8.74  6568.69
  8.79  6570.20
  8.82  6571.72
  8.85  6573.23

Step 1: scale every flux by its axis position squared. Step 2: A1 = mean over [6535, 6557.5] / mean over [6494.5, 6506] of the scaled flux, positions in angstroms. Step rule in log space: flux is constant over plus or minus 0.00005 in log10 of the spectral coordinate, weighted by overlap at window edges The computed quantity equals 1.12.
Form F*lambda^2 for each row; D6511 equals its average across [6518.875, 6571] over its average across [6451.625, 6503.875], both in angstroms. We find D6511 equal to 1.1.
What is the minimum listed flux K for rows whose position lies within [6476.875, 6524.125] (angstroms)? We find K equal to 7.63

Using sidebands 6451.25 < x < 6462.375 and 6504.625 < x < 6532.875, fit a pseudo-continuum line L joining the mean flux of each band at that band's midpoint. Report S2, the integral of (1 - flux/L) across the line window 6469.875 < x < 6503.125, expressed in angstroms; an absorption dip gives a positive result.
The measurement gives 0.96 angstroms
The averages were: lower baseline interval 8.63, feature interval 8.57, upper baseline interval 9.04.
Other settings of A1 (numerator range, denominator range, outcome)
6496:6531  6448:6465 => 1.07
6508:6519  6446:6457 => 1.07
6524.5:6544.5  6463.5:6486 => 1.08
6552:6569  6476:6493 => 1.04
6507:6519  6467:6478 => 1.05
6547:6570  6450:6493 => 1.06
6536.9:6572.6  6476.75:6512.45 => 1.06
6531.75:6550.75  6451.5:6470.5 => 1.11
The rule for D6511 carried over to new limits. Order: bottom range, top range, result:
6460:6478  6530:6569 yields 1.10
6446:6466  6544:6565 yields 1.10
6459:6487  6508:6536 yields 1.07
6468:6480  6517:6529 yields 1.05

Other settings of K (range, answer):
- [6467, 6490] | 8.56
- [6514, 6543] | 8.85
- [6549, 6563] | 8.29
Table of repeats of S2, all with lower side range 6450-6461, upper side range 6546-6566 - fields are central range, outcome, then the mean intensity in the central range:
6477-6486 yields -0.11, 8.86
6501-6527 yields -0.40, 8.99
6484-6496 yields 0.34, 8.53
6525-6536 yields -0.22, 9.09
